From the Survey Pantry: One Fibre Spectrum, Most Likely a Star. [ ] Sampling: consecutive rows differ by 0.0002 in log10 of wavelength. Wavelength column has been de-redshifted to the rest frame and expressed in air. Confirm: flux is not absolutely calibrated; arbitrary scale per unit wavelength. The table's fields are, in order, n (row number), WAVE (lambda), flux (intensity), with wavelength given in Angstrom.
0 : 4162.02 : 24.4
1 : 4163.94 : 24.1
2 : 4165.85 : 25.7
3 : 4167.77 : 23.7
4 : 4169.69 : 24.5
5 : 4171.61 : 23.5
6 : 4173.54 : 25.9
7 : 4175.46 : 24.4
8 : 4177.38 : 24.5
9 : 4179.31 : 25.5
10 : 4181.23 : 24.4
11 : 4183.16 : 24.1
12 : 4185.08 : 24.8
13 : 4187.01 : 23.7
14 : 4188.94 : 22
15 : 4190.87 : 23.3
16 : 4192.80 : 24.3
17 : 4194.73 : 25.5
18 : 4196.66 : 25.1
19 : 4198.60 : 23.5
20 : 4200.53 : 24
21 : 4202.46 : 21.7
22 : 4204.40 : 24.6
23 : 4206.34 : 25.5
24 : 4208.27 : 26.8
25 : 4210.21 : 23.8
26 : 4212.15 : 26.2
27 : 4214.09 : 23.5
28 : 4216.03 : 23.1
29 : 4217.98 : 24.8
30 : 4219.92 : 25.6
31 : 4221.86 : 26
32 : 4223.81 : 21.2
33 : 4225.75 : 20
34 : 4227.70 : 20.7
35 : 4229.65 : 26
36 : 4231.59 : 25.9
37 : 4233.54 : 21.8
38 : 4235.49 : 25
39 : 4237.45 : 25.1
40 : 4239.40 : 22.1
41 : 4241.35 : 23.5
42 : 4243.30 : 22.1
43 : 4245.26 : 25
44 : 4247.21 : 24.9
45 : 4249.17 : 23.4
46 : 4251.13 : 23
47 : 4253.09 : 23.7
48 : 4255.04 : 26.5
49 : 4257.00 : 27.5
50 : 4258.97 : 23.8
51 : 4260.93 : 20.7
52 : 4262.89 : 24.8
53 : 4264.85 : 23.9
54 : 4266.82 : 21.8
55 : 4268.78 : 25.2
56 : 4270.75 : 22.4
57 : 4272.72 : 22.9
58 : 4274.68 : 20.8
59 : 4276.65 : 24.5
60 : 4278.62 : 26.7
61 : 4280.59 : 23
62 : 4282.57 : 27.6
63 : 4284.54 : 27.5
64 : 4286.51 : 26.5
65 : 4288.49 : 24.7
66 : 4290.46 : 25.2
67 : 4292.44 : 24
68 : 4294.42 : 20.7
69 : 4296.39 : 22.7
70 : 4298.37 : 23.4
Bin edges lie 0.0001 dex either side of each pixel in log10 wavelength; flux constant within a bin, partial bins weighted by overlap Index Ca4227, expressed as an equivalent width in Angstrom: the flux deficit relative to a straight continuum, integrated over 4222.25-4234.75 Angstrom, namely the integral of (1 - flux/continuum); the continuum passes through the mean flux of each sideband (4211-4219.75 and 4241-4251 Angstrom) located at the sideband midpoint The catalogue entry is 0.7 Angstrom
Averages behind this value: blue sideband 24.5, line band 22.8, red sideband 23.7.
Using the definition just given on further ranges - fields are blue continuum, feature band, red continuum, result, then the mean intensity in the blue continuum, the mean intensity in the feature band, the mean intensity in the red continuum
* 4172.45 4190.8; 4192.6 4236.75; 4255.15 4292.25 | 0.44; 24.3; 24.1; 24.5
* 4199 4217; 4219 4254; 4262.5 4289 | 1.11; 24.3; 23.6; 24.4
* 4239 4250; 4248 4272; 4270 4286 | 0.12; 23.6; 23.9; 24.5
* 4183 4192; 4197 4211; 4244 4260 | -0.28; 23.6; 24.3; 24.7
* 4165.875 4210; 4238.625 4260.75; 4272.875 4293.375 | 0.64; 24.4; 24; 25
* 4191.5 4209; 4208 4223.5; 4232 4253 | -0.34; 24.5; 24.7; 23.6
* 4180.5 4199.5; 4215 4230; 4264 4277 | 0.20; 24.1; 23.3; 23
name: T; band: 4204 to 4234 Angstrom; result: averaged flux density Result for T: 24.1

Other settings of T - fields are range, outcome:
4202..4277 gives 23.8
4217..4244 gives 23.6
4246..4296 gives 24.2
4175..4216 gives 24.3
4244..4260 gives 24.7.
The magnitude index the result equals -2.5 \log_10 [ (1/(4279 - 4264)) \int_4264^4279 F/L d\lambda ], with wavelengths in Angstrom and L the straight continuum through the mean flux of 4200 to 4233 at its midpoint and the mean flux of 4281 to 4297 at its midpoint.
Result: 0.06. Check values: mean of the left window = 24.1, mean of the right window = 24.8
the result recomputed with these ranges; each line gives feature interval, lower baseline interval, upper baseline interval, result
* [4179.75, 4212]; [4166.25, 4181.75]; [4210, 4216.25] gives 0.01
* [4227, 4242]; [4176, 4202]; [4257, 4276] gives -0.01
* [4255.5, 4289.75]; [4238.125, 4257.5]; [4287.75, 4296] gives -0.03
